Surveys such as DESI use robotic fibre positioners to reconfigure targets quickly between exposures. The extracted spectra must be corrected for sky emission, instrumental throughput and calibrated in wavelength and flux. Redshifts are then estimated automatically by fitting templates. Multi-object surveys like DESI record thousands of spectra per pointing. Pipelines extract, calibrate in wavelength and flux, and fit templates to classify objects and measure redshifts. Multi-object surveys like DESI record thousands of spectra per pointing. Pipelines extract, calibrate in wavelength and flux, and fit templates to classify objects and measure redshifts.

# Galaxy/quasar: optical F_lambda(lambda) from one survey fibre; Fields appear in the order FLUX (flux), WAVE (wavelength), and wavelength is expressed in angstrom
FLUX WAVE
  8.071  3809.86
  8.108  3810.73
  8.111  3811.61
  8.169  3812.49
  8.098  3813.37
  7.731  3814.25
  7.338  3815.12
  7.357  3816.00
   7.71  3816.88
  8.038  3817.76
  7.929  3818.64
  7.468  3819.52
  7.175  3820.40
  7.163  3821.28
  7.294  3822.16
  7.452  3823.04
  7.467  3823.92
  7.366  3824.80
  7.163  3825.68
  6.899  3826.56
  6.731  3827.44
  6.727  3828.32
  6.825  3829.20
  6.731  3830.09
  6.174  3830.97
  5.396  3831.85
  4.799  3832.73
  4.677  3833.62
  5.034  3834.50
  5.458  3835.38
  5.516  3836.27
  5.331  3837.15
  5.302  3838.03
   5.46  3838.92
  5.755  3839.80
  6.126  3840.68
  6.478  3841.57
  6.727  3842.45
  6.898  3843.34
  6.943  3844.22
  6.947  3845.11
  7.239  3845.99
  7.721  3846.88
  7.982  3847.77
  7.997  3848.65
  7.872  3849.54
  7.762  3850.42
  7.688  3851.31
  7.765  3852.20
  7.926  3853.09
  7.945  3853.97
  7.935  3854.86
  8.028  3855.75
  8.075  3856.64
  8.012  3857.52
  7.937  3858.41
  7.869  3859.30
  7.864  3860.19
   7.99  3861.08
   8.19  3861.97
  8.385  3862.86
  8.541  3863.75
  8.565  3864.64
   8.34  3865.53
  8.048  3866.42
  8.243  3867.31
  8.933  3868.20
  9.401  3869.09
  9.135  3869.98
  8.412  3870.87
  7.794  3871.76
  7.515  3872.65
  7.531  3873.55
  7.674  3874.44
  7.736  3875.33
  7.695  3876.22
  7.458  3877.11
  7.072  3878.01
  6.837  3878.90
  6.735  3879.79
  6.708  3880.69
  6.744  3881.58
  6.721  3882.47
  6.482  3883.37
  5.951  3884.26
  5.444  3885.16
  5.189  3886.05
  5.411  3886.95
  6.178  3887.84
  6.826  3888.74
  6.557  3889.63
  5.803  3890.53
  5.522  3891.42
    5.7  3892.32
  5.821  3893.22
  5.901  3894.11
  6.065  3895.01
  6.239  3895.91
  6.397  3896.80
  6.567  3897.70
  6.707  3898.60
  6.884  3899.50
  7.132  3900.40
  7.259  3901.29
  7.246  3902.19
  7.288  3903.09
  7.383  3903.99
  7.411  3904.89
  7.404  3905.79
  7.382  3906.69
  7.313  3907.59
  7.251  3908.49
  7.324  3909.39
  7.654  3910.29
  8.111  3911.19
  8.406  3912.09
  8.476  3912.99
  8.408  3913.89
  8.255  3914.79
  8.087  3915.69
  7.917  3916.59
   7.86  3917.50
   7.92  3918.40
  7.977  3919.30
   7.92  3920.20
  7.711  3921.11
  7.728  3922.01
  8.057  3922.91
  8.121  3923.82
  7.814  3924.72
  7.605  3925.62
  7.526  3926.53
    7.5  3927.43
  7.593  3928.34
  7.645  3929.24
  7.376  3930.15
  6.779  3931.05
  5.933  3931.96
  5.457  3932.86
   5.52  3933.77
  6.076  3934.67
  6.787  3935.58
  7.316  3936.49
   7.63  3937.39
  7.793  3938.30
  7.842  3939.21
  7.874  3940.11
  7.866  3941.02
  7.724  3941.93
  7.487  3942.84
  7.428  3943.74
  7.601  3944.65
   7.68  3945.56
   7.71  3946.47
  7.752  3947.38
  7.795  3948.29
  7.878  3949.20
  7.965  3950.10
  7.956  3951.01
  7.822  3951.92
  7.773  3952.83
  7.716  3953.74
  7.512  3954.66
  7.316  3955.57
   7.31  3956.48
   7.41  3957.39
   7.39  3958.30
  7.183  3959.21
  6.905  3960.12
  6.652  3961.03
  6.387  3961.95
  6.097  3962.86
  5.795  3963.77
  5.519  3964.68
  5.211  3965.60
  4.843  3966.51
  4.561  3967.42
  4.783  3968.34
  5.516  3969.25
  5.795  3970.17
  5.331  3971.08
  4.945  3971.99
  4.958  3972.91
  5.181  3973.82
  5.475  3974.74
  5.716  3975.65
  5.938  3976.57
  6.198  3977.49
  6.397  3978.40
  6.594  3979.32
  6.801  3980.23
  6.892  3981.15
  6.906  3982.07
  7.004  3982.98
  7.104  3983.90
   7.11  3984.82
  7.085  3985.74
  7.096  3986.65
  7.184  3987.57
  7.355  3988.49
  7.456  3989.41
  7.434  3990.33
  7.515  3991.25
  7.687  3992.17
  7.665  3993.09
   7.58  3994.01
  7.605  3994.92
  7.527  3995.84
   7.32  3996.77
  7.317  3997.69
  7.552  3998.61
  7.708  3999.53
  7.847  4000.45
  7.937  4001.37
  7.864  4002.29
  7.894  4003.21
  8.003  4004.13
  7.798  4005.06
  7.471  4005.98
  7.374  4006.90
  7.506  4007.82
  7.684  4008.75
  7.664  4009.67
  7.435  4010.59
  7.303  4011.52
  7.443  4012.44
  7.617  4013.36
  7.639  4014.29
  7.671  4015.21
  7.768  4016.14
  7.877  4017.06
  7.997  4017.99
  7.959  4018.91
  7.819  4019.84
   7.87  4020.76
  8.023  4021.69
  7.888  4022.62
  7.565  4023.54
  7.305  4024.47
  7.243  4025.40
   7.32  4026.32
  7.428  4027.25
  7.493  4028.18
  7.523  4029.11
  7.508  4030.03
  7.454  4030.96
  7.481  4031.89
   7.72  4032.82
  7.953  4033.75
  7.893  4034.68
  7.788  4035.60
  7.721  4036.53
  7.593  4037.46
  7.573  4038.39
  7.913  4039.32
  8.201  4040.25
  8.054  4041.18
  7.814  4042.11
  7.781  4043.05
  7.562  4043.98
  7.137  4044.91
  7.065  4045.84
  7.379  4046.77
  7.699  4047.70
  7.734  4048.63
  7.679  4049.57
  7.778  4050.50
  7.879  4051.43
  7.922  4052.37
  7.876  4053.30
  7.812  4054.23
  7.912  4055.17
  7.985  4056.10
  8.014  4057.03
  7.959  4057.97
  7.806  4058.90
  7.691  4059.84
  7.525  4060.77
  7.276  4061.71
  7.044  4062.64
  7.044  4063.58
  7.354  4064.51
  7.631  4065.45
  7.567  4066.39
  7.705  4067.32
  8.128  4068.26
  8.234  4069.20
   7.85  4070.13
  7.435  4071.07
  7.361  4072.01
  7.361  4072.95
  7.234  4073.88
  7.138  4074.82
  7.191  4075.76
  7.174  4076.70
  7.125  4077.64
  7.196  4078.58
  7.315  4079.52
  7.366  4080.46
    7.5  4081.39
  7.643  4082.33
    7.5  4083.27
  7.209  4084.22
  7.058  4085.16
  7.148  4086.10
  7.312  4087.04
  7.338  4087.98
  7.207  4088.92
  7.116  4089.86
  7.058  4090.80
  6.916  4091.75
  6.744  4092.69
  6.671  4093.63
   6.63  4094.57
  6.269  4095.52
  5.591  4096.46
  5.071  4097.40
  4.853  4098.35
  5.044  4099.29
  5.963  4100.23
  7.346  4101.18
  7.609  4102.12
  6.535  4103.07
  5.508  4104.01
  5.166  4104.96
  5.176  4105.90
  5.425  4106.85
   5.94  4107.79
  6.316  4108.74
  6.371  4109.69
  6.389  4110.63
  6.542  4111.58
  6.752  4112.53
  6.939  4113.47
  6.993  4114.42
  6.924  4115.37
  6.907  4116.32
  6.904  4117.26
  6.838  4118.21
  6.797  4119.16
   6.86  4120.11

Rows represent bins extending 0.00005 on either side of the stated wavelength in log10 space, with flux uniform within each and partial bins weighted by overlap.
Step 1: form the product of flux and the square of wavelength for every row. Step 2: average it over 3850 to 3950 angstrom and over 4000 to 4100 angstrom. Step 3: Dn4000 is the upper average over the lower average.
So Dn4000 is 1.09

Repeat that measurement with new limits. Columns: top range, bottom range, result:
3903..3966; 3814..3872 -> 1.06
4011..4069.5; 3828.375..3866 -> 1.20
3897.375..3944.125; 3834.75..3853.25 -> 1.15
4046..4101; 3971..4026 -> 1.04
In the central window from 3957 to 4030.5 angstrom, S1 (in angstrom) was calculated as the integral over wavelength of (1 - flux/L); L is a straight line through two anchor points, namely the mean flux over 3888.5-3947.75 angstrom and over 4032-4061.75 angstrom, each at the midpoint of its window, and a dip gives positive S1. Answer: 5.29 angstrom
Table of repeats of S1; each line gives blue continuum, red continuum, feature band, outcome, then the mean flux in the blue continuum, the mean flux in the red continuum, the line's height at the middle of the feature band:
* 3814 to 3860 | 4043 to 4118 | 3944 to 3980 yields 2.5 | 6.99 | 7.06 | 7.03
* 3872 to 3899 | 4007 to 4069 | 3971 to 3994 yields 1.9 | 6.51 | 7.66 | 7.24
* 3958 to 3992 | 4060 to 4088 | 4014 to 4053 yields -4.2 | 6.29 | 7.4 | 6.95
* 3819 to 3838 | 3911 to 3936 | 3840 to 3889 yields -4.8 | 6.4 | 7.51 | 6.82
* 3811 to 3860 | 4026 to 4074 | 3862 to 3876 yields -2.2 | 7.06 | 7.66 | 7.15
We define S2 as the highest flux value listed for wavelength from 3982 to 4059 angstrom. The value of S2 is 8.201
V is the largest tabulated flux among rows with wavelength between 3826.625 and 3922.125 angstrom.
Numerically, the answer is 9.401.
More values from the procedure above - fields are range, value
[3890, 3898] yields 6.567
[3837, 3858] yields 8.075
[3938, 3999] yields 7.965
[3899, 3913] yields 8.476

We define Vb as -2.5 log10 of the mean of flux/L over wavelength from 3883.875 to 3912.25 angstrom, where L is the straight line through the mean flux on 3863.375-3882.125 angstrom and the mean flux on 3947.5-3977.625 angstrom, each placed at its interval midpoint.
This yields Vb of 0.12 mag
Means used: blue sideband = 7.86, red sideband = 6.4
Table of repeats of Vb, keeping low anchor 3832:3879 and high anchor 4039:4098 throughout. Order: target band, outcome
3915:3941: -0.01 mag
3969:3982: 0.25 mag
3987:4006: -0.03 mag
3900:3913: -0.02 mag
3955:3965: 0.10 mag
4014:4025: -0.06 mag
